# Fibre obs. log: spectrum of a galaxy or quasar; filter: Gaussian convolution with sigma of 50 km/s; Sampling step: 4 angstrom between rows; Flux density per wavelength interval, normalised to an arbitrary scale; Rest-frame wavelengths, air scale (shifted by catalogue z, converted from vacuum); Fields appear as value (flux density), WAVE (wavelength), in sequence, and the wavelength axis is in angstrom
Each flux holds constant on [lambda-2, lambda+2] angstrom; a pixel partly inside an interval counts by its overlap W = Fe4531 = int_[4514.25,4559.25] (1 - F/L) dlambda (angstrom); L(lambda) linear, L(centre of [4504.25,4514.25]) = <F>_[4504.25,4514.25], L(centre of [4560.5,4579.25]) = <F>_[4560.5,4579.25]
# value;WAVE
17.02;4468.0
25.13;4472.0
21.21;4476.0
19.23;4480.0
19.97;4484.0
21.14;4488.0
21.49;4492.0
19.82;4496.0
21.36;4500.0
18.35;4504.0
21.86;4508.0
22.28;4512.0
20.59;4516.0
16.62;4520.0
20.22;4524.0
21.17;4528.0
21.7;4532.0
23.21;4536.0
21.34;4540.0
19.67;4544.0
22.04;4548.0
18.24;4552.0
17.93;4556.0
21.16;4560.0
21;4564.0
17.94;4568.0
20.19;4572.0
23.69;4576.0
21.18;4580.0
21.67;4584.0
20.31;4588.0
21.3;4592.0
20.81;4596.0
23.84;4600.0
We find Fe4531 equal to 1.78 angstrom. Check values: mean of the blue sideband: 21.4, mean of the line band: 20.3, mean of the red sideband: 20.8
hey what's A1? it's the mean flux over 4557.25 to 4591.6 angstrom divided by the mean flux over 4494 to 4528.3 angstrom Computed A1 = 1.03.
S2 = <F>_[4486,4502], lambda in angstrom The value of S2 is 21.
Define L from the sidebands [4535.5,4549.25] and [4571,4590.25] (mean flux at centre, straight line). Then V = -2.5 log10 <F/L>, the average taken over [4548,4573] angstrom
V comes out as 0.10 mag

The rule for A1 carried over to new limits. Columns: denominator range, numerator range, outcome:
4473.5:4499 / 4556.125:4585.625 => 1.01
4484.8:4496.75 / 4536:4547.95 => 1.02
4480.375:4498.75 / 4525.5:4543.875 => 1.05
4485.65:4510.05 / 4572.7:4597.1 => 1.04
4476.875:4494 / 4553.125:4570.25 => 0.95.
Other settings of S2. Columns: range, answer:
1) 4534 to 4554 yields 20.9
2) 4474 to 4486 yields 20.1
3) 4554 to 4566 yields 20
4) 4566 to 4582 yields 20.8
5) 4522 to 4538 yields 21.6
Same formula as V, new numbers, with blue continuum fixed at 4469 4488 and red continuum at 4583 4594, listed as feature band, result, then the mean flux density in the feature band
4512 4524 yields 0.09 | 19.5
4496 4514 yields 0.01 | 20.8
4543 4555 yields 0.07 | 19.8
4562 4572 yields 0.08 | 19.6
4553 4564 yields 0.07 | 19.7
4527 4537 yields -0.05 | 22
